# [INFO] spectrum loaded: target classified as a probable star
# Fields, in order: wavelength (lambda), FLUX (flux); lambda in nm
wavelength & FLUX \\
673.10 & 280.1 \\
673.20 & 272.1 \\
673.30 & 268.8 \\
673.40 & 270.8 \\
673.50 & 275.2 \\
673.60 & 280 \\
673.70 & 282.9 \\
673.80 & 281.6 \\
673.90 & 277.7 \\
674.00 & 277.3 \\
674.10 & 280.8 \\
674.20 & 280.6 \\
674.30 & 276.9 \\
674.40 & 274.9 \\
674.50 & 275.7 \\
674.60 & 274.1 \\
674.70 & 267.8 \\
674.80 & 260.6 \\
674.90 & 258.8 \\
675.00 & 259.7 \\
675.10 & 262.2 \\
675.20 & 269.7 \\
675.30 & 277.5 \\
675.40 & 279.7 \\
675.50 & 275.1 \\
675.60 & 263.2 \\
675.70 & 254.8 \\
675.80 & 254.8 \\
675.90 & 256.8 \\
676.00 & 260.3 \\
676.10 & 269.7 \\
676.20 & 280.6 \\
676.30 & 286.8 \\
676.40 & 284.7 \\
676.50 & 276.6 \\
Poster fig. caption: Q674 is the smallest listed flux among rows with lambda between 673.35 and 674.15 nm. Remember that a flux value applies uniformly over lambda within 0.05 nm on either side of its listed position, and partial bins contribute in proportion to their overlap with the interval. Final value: 270.8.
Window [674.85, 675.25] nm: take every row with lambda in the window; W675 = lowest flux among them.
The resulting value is 258.8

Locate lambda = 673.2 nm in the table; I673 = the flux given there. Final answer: 272.1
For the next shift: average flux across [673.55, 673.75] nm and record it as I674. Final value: 281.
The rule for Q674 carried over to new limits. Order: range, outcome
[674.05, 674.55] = 274.9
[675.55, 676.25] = 254.8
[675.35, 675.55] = 275.1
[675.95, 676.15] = 260.3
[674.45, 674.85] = 260.6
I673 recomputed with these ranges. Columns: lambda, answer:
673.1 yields 280.1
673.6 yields 280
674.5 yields 275.7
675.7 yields 254.8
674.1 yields 280.8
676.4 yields 284.7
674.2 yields 280.6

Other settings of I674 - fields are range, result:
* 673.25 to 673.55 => 272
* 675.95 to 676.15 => 265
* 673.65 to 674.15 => 280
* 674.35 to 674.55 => 275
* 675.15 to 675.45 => 276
